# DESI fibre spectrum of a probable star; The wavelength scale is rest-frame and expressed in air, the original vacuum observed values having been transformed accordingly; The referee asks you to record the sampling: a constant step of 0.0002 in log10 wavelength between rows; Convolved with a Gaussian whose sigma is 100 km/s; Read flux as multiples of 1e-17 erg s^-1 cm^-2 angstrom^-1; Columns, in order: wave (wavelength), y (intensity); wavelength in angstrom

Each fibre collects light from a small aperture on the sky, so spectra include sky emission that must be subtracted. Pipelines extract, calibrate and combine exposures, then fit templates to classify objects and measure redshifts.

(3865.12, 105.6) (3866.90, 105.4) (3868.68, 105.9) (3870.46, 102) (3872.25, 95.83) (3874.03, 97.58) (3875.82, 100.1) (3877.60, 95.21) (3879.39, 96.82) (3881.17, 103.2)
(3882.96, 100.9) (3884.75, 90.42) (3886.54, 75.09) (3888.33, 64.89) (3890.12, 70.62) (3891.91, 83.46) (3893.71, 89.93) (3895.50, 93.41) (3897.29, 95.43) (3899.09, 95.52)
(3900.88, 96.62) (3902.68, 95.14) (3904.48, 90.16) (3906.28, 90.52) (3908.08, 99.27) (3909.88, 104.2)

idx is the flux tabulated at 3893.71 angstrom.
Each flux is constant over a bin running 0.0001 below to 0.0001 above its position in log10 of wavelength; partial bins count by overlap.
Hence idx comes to 89.93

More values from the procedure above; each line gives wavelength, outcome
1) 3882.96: 100.9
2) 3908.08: 99.27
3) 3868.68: 105.9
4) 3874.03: 97.58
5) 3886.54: 75.09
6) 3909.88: 104.2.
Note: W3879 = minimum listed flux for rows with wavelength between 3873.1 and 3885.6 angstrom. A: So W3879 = 90.42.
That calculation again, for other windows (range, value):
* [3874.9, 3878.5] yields 95.21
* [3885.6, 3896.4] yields 64.89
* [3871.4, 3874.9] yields 95.83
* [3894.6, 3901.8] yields 93.41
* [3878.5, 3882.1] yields 96.82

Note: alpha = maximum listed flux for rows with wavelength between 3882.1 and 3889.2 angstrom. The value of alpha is 100.9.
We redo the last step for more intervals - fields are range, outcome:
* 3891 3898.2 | 95.43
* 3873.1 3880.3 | 100.1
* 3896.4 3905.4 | 96.62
